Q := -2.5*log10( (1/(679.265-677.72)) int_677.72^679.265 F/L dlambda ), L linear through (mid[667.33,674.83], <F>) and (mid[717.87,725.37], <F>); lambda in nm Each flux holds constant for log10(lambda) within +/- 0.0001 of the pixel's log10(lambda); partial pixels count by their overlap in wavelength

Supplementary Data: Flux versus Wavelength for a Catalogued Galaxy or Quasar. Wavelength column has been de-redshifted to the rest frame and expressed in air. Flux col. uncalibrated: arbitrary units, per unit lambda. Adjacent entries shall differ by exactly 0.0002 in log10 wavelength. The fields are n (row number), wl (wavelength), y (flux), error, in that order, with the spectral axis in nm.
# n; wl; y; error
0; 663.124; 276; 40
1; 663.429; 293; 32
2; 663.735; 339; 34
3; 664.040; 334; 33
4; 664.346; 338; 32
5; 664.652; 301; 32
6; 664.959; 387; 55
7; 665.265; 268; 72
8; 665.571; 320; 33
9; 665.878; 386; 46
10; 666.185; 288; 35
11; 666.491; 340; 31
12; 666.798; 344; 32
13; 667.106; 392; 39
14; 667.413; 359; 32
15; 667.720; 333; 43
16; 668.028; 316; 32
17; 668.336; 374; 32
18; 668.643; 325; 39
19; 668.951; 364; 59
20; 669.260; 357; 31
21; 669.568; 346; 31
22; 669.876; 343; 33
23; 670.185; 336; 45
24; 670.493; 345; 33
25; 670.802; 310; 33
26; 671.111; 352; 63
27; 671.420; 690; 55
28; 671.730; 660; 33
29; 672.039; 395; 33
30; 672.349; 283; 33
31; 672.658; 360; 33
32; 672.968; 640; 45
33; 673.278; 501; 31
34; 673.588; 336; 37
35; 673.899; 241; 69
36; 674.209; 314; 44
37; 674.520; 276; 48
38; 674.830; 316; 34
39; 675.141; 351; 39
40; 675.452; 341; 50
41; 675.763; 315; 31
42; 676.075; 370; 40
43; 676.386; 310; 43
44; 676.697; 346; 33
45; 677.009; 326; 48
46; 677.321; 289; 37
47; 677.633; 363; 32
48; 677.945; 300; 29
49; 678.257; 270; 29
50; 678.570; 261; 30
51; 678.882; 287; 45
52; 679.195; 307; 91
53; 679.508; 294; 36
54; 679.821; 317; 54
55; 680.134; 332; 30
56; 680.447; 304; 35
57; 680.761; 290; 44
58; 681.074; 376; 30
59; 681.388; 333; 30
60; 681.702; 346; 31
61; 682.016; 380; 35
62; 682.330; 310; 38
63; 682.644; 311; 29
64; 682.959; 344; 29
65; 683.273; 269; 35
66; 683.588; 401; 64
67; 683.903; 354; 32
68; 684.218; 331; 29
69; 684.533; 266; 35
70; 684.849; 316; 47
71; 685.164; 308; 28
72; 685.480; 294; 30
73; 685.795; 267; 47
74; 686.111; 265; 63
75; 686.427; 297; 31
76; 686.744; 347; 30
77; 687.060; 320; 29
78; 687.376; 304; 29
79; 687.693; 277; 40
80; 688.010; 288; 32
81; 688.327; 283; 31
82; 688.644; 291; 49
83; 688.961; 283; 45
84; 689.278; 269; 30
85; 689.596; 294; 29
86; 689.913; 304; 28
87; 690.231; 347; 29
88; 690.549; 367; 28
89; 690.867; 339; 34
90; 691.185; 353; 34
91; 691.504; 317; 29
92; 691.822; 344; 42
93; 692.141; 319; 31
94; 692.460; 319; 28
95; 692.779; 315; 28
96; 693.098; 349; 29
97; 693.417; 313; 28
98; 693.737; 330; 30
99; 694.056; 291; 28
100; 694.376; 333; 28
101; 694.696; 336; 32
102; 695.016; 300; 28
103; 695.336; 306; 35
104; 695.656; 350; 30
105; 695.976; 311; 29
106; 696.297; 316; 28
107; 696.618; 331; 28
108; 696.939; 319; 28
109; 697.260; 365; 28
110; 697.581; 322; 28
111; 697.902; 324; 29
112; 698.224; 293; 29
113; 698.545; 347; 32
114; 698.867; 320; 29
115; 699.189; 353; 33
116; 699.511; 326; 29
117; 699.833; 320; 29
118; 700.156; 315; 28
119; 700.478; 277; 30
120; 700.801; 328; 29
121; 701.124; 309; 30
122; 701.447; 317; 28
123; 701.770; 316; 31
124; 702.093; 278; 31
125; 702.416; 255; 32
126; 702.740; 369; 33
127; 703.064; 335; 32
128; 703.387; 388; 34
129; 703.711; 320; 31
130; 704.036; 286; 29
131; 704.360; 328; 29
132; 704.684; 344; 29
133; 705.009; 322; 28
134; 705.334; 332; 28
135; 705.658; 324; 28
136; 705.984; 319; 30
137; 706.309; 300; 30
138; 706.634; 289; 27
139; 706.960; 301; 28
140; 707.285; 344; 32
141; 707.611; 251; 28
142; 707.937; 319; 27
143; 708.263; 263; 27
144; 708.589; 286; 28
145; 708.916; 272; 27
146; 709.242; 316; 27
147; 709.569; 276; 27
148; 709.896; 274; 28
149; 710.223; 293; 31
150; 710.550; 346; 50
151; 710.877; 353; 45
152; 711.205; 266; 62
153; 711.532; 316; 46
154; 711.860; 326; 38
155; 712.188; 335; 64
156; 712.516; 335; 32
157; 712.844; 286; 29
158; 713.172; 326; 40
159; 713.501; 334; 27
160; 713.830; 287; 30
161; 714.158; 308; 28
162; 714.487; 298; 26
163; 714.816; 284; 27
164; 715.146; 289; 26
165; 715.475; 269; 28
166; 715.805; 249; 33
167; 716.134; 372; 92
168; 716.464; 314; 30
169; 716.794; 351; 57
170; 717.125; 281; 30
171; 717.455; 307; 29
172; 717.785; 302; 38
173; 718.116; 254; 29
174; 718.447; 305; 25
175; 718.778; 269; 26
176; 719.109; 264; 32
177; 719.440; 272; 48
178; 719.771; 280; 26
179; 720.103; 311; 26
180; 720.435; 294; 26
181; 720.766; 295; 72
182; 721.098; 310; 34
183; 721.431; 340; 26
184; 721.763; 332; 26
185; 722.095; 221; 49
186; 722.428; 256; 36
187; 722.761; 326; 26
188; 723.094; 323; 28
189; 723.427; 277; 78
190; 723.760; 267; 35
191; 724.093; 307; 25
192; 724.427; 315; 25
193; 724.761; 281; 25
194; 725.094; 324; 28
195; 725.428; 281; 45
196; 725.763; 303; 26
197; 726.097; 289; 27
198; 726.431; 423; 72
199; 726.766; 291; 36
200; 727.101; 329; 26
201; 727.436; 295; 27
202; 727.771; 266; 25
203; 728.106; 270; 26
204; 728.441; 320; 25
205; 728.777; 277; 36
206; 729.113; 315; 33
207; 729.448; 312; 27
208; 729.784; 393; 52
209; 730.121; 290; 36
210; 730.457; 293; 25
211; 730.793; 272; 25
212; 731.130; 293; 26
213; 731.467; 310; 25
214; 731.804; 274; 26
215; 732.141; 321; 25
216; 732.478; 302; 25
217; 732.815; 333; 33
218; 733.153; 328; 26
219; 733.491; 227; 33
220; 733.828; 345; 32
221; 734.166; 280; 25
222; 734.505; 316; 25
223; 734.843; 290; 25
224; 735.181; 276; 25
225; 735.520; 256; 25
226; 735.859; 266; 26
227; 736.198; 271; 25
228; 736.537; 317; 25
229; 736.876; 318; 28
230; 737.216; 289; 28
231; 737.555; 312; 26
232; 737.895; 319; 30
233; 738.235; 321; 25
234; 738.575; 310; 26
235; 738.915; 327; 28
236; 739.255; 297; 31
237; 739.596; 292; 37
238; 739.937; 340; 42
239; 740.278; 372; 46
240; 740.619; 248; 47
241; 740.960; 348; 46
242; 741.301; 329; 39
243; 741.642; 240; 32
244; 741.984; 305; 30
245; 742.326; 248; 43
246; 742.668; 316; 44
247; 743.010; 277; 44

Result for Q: 0.27 mag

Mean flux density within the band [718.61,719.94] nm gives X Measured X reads 271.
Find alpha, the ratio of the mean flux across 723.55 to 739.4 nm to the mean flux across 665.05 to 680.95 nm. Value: 0.9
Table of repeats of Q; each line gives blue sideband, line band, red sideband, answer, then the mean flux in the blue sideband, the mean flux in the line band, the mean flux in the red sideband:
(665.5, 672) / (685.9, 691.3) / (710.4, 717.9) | 0.13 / 376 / 307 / 310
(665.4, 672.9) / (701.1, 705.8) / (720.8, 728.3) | 0.02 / 375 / 322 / 301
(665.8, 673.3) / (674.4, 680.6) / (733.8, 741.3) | 0.20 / 388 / 314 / 305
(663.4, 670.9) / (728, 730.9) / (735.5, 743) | 0.00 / 338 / 306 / 302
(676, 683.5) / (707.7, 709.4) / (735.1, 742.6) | 0.07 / 318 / 289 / 301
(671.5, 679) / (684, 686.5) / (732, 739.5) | 0.18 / 356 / 294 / 301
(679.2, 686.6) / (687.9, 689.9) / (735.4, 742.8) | 0.11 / 317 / 286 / 302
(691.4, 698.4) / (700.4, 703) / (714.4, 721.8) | 0.03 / 323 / 308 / 297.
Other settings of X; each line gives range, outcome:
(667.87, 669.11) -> 345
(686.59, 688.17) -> 307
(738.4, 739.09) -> 319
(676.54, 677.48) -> 320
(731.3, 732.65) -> 302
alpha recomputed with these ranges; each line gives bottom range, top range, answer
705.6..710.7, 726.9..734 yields 1.02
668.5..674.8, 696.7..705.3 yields 0.83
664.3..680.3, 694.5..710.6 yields 0.90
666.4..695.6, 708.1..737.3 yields 0.90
